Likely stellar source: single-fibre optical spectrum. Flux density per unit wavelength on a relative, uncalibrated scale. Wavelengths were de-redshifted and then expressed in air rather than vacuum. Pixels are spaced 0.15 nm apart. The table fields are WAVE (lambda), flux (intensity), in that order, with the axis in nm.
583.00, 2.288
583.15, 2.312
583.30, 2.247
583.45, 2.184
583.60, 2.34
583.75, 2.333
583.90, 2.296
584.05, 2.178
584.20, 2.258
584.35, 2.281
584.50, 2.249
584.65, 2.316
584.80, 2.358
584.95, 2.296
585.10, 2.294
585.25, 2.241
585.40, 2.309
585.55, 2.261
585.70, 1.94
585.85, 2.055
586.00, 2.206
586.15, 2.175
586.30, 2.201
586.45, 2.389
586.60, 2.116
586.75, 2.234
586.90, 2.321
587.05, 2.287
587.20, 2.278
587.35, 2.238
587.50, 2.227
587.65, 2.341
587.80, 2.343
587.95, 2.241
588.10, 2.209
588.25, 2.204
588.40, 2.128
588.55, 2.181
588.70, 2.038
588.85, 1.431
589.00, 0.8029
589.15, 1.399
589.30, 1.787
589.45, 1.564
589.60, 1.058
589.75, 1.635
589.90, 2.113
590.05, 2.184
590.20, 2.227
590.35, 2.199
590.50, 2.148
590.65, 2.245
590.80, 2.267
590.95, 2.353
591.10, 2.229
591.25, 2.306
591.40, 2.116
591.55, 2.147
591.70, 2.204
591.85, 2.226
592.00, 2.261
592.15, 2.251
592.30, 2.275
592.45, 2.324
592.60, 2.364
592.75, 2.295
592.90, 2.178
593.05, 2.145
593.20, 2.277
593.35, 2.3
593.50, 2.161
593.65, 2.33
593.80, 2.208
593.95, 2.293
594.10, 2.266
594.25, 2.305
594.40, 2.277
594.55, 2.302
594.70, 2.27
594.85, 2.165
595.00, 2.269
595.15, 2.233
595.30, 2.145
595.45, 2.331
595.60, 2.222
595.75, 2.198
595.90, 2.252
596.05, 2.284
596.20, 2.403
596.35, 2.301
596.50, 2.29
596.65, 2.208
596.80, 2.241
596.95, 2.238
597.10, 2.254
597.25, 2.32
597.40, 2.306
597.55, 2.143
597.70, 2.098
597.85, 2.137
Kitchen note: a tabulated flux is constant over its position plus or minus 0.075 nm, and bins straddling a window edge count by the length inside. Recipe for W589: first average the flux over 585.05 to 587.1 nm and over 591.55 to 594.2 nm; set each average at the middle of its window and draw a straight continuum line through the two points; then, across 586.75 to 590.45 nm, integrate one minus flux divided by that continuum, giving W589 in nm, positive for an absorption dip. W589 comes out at 0.41 nm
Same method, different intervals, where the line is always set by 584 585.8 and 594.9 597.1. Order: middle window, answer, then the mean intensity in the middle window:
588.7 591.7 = 0.447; 1.92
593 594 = 0.004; 2.25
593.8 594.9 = -0.005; 2.27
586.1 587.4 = -0.001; 2.25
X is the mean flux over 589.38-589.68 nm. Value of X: 1.31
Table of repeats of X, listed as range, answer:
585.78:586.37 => 2.16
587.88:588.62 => 2.19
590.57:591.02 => 2.29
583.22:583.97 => 2.28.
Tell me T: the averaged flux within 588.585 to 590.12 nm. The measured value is 1.61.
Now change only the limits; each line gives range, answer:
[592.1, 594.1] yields 2.26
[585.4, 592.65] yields 2.1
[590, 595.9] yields 2.24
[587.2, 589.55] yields 1.94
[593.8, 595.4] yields 2.25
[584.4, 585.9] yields 2.24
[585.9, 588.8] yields 2.22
